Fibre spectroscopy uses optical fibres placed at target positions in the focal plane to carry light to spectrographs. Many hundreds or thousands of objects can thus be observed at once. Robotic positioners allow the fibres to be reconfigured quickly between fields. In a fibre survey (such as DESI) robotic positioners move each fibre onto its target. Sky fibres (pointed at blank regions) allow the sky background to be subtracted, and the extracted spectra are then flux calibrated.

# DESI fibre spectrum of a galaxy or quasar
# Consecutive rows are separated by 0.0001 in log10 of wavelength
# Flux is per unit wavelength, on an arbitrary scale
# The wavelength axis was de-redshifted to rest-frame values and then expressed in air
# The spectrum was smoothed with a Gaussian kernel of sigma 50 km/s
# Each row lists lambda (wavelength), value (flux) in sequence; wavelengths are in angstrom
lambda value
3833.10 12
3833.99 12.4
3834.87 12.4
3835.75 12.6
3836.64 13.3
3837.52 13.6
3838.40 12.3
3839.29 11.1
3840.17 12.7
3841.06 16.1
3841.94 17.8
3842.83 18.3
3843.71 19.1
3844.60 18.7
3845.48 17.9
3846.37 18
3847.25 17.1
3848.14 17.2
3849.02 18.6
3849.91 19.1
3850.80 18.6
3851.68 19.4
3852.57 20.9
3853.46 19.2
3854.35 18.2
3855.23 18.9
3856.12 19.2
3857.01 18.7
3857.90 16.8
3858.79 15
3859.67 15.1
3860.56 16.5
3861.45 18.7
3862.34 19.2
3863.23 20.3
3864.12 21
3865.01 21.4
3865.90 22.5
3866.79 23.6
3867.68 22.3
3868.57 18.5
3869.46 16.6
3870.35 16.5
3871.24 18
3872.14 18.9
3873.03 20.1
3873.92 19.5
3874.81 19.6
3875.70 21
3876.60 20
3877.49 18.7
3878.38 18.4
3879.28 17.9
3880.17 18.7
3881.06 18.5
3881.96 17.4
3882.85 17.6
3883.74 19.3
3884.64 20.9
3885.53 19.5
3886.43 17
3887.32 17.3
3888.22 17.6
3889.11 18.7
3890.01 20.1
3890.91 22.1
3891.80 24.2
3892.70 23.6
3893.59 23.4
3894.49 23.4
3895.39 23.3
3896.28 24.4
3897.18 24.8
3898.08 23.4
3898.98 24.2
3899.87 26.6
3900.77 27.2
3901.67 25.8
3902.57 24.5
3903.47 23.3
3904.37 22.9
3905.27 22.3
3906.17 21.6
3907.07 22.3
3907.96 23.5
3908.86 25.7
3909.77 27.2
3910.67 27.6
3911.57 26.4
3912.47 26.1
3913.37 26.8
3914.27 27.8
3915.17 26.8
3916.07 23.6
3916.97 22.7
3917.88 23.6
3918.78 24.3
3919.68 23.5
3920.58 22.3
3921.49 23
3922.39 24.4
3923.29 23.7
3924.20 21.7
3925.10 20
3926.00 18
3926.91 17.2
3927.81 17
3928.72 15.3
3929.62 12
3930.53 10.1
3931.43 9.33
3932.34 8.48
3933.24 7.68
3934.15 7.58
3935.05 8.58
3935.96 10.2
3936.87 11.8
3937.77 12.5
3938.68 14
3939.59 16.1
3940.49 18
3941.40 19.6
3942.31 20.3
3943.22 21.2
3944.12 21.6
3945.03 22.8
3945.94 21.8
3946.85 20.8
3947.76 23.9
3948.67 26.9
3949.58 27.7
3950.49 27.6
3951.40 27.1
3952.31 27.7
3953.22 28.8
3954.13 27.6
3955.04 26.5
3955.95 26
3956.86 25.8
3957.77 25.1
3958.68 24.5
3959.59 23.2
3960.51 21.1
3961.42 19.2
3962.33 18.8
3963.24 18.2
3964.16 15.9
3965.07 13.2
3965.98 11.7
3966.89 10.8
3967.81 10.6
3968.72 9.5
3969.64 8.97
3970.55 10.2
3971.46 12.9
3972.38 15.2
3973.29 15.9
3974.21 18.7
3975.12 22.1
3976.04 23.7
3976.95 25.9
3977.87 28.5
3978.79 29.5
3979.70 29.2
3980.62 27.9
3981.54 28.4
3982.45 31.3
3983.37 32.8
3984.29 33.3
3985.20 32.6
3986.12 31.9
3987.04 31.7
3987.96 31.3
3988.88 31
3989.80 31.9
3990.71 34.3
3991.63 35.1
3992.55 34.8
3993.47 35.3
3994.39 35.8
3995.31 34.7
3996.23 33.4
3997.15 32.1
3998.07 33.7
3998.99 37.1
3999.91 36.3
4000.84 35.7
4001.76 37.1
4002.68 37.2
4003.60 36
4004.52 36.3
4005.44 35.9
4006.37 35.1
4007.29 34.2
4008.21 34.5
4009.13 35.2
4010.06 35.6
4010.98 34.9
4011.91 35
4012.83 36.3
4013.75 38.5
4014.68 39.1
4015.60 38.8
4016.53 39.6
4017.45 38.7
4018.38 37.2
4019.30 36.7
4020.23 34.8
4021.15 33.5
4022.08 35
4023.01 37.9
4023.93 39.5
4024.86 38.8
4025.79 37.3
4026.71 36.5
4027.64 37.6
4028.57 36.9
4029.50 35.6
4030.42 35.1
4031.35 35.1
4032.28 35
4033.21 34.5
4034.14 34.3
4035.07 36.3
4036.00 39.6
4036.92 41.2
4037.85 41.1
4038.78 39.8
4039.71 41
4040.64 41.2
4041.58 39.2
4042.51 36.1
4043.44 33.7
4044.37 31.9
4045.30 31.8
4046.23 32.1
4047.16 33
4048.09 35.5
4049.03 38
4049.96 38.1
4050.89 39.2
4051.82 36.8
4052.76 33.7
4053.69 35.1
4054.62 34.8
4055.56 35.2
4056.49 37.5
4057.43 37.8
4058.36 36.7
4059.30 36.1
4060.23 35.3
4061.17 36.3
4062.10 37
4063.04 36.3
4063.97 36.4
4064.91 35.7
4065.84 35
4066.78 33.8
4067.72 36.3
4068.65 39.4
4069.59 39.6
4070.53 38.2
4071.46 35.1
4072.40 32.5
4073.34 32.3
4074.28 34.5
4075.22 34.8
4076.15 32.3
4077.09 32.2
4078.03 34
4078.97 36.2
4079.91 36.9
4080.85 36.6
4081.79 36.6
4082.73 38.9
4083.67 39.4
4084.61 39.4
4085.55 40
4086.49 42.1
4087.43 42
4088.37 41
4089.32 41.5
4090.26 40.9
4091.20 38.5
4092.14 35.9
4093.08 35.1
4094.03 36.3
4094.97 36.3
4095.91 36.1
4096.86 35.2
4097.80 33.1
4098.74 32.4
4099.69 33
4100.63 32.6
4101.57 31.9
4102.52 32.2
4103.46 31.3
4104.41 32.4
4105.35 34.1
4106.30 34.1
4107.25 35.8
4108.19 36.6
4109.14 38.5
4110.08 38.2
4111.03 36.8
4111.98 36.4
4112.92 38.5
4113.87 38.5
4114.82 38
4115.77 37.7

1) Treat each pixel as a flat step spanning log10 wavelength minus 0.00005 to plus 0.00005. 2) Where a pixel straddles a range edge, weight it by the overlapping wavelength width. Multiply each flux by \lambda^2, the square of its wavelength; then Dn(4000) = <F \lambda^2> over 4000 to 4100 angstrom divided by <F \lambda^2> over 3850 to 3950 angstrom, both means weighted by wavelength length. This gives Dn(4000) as 2.0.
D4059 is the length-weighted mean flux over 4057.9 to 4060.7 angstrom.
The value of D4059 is 36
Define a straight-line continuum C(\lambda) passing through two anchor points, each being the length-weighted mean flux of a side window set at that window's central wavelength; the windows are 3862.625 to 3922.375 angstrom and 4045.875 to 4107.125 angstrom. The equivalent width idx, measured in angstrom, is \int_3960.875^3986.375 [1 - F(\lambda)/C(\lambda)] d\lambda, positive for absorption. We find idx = 6.7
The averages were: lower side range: 22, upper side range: 36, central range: 20.9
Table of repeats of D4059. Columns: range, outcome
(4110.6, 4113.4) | 37.3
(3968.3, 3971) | 9.55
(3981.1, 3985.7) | 31.7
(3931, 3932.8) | 8.9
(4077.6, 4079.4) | 35.1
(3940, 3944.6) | 20.1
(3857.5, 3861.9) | 16.4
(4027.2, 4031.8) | 36.1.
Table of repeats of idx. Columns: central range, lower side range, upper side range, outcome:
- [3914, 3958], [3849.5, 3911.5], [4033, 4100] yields 9.21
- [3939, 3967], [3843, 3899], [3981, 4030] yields 6.79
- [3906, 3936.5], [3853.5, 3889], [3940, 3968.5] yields 0.90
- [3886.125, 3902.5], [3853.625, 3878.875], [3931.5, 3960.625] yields -2.72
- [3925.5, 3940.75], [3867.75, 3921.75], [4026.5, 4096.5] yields 7.71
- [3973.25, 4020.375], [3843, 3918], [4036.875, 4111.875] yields -4.81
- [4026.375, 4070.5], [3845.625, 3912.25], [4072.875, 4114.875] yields -4.85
